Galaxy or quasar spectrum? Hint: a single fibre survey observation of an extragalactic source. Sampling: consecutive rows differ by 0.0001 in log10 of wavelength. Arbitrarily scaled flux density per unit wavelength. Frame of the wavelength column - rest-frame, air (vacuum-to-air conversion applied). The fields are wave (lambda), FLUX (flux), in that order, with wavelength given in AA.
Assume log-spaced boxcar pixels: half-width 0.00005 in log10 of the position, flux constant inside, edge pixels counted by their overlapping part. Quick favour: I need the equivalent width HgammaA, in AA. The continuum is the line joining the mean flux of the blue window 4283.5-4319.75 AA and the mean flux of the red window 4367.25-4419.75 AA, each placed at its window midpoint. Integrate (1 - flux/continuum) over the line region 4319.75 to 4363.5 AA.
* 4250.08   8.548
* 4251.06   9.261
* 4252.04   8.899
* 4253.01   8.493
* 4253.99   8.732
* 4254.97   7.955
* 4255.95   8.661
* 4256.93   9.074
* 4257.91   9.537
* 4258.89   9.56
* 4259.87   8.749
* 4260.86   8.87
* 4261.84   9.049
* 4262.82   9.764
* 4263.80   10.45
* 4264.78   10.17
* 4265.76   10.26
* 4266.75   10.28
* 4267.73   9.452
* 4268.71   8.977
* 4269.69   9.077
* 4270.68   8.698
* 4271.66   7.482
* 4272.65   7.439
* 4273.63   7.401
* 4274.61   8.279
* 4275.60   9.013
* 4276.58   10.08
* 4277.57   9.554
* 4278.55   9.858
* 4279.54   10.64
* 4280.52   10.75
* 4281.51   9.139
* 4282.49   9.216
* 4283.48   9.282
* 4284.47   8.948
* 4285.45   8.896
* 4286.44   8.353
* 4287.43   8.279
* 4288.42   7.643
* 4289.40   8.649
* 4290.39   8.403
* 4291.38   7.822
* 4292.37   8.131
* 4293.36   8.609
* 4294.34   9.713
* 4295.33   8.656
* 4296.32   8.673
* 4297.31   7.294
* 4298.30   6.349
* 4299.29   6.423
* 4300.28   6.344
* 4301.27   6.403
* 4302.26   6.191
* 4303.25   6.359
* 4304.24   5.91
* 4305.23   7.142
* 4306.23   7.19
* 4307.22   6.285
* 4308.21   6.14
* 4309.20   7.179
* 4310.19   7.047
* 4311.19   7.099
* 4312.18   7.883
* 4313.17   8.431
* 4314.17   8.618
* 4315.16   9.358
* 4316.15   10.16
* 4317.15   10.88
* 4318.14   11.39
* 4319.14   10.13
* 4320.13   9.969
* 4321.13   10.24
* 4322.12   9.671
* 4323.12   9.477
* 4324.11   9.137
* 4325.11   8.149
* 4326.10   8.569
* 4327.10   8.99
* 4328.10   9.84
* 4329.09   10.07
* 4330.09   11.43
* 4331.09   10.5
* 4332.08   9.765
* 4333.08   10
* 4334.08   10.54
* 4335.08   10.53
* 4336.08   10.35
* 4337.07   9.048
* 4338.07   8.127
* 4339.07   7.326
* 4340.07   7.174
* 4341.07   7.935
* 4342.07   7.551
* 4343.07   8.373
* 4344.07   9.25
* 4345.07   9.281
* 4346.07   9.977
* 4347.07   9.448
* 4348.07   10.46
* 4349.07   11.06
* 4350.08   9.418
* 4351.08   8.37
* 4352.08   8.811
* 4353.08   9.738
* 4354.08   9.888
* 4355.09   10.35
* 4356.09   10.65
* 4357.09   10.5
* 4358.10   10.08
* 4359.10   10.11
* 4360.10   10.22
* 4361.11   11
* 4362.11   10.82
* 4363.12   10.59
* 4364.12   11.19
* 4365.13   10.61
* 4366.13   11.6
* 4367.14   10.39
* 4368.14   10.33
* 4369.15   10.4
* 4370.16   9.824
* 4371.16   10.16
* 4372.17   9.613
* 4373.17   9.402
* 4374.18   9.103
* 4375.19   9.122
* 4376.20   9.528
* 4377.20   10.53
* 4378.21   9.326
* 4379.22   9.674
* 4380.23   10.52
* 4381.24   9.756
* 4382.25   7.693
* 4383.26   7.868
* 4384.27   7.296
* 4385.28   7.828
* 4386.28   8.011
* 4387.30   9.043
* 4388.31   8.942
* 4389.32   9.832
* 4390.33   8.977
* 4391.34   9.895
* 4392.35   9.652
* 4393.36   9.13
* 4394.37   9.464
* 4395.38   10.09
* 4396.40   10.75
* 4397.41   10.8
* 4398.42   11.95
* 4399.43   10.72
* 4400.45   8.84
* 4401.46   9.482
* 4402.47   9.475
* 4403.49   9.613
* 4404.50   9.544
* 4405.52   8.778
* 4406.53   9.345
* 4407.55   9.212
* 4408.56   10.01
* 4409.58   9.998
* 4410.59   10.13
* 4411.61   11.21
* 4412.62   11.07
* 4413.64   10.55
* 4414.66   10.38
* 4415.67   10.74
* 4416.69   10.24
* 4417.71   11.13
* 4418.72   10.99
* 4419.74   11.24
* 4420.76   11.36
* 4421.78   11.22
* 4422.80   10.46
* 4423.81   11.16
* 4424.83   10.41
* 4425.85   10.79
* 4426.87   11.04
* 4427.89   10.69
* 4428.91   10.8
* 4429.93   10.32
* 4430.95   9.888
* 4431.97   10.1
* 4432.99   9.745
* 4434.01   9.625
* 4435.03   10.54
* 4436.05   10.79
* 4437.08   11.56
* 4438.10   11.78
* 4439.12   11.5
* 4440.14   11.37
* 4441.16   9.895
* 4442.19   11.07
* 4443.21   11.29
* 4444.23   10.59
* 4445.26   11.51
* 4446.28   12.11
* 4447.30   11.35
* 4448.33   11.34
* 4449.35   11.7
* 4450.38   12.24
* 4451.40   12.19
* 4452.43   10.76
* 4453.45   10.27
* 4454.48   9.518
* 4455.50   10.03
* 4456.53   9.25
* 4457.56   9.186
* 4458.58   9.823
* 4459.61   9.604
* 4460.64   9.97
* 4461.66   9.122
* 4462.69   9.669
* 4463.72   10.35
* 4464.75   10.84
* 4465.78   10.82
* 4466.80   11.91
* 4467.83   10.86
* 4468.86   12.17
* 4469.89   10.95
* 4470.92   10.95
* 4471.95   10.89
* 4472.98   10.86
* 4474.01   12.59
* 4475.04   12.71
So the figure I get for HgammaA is -4.2 AA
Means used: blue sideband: 8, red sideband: 9.75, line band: 9.6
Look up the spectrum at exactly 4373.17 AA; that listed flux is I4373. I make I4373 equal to 9.402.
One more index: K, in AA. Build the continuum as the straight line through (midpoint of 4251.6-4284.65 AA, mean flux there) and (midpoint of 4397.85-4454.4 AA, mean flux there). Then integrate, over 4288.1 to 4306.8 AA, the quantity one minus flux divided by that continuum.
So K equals 3.9 AA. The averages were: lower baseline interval 9.17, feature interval 7.46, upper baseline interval 10.6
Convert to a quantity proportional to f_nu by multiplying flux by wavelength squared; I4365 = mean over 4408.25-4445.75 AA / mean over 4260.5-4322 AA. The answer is 1.3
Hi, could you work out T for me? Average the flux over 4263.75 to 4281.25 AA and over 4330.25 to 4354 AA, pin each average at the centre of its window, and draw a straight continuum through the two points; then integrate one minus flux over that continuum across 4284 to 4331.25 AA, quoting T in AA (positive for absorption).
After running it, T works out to 4.7 AA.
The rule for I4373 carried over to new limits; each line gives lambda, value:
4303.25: 6.359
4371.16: 10.16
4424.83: 10.41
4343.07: 8.373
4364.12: 11.19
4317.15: 10.88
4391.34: 9.895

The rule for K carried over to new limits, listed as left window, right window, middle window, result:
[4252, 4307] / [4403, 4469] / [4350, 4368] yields -1.3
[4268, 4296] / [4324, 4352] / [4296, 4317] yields 4.0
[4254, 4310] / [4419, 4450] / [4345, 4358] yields -0.4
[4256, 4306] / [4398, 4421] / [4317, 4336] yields -1.6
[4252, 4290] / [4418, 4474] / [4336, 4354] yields 1.5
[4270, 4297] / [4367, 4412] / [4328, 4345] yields -0.2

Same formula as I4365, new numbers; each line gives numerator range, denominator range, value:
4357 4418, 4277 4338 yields 1.17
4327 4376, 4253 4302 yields 1.16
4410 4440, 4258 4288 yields 1.25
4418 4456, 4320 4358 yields 1.20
